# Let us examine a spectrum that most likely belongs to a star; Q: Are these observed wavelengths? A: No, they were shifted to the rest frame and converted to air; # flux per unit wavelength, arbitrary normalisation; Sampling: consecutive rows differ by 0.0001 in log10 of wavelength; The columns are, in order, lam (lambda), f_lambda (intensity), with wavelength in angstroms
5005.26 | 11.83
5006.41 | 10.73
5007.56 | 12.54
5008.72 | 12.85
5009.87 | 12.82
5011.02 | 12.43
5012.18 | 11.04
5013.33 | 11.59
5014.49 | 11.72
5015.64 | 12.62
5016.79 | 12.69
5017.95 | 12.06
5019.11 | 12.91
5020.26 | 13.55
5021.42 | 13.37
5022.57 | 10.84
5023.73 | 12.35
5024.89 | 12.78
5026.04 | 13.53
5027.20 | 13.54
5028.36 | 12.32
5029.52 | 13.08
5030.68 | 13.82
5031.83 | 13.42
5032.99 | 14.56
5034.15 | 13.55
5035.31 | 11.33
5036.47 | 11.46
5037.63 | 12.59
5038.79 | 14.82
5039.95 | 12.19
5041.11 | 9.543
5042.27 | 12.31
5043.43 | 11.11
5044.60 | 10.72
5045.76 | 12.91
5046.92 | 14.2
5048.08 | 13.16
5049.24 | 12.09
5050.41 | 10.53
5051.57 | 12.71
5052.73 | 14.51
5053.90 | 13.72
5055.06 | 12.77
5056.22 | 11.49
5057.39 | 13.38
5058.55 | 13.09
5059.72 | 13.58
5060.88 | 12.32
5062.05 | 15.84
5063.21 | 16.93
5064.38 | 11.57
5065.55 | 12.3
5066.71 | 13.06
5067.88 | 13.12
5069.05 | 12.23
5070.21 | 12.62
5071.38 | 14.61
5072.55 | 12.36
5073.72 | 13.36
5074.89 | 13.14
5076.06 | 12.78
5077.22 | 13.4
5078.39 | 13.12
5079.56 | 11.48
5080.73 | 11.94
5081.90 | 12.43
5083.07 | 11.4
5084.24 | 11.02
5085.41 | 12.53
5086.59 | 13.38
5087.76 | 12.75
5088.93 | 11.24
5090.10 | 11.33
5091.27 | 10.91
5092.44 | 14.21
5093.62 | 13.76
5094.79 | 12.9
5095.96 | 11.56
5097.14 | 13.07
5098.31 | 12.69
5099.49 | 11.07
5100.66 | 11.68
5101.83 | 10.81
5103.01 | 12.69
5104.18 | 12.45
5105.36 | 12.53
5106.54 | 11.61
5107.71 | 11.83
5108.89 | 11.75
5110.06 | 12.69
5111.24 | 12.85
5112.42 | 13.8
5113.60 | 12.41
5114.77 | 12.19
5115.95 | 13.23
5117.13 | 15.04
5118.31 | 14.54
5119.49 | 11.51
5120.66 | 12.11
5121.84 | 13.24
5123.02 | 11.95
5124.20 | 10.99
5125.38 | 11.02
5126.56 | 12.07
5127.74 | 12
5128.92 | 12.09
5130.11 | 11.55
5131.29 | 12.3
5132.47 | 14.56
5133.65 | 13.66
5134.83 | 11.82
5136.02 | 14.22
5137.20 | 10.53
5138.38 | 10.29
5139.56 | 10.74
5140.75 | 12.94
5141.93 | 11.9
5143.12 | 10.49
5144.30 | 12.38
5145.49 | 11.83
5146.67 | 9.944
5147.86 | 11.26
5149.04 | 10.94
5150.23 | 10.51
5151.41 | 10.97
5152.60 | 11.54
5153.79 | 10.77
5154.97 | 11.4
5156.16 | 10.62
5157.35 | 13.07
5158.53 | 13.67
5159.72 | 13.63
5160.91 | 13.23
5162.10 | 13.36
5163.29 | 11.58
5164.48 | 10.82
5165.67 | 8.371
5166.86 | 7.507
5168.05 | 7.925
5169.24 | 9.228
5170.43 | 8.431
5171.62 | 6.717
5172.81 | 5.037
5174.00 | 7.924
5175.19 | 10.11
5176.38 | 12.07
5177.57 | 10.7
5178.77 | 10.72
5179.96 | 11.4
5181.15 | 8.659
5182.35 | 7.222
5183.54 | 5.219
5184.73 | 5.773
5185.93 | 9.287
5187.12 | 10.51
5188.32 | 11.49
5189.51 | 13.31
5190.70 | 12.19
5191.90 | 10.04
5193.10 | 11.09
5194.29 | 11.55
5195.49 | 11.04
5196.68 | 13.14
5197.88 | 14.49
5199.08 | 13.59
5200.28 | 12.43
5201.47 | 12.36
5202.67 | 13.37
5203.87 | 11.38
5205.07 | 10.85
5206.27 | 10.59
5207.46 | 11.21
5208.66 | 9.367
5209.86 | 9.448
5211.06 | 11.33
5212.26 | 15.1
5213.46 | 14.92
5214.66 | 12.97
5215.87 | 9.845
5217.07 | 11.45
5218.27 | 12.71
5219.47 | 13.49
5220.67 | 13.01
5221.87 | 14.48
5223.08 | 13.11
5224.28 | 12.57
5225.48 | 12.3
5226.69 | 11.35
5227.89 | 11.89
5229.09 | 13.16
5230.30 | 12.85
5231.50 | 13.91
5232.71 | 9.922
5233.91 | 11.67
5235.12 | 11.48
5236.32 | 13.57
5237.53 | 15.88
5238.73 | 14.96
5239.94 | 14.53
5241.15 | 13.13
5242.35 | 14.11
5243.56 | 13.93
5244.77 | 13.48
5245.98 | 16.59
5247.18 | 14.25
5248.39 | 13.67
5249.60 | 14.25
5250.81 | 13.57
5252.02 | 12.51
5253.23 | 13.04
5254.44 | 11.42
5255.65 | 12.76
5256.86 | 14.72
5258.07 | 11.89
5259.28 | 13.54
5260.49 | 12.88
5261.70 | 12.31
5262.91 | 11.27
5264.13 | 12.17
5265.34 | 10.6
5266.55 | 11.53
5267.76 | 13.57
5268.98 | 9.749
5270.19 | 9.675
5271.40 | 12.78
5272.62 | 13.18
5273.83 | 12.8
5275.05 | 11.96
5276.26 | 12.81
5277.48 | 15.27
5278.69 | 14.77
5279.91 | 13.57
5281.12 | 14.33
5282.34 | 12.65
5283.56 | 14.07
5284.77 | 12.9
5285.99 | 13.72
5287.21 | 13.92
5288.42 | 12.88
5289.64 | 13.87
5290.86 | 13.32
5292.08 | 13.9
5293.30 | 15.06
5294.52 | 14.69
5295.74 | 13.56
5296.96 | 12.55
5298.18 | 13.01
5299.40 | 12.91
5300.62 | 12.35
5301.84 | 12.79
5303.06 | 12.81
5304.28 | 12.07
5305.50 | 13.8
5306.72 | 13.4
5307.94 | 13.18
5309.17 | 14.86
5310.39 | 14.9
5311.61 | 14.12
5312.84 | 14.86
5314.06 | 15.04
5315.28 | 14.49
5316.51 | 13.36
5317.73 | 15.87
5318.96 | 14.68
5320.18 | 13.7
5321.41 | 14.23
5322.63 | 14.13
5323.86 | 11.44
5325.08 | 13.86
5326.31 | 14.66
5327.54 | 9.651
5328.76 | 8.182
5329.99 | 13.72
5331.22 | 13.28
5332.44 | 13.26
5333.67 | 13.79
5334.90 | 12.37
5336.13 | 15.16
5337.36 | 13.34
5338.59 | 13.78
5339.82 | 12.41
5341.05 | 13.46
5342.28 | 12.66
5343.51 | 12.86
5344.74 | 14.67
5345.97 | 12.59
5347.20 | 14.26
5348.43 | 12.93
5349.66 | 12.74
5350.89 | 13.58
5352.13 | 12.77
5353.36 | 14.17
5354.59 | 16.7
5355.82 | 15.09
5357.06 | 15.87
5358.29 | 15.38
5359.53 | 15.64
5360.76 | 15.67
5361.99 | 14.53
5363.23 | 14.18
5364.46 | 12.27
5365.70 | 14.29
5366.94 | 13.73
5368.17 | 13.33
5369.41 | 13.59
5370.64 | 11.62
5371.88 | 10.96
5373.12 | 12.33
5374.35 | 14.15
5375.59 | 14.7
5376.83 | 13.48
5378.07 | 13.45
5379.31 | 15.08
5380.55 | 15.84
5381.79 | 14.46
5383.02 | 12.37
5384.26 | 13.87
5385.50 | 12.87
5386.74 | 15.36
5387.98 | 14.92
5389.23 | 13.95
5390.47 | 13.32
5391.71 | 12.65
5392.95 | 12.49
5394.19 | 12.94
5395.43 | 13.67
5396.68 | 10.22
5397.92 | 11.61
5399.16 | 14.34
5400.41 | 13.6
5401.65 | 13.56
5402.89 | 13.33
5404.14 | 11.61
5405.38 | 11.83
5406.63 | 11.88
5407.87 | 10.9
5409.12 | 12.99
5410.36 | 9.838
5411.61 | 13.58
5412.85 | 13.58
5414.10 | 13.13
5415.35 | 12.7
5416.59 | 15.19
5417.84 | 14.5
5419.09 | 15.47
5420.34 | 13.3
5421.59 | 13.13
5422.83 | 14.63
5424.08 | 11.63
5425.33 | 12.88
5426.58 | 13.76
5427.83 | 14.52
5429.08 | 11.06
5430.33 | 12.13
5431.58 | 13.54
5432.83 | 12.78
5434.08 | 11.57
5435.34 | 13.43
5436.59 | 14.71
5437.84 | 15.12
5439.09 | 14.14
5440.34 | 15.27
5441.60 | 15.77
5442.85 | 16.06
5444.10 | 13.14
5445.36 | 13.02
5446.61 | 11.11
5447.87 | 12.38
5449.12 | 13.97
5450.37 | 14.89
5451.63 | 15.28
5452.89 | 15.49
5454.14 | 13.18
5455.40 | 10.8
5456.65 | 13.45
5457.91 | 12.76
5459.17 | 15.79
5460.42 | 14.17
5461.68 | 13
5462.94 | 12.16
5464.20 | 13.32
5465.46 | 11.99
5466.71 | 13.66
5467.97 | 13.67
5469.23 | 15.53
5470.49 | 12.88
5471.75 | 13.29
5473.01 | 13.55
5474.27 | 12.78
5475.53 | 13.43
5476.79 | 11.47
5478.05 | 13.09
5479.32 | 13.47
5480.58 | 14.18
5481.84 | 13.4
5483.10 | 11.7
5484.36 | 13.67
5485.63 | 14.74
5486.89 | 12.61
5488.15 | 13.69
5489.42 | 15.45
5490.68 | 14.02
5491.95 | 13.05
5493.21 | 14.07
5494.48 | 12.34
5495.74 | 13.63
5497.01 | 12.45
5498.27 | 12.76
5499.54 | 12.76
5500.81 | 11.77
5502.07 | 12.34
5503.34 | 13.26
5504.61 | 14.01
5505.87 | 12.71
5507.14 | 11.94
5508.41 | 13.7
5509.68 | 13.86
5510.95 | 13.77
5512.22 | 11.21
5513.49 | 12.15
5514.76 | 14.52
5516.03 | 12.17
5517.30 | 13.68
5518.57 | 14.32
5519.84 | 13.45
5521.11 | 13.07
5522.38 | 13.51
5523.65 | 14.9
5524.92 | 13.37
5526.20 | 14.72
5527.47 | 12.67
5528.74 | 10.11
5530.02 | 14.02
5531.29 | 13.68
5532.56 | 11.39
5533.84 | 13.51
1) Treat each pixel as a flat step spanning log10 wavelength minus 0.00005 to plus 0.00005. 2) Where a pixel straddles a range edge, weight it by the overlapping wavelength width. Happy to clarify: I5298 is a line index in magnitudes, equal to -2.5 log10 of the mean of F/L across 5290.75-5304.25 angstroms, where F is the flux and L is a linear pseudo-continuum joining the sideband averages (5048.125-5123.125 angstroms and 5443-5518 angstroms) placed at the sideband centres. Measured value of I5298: -0.02 mag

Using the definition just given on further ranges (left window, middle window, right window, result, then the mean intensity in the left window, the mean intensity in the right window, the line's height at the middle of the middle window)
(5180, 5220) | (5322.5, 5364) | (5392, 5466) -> -0.091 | 11.3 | 13.3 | 12.5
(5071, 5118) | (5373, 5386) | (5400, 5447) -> -0.061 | 12.5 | 13.3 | 13.2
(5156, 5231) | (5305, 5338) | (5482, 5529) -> -0.136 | 11.2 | 13.2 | 12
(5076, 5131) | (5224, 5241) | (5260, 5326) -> 0.010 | 12.3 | 13.3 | 13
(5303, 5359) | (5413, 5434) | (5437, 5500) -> 0.019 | 13.7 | 13.6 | 13.6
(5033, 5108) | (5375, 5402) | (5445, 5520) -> -0.037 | 12.6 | 13.3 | 13.1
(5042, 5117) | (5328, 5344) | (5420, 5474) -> 0.029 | 12.6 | 13.5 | 13.3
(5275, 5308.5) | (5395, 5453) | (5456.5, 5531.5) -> 0.003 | 13.5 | 13.3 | 13.3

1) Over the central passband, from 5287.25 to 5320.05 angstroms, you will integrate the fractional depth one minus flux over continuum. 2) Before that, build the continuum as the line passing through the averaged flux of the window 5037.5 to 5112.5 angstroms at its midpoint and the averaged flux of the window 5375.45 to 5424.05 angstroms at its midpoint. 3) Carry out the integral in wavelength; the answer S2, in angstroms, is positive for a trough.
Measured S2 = -1.7 angstroms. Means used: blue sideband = 12.6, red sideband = 13.3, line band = 13.8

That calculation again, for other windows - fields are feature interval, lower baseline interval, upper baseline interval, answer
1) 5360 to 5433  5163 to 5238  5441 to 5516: -3.4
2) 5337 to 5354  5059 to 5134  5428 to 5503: -0.2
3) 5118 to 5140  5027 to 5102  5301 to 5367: 1.3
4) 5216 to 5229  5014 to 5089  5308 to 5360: 0.8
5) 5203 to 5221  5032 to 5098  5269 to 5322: 1.9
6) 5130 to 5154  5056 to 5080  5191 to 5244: 2.1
